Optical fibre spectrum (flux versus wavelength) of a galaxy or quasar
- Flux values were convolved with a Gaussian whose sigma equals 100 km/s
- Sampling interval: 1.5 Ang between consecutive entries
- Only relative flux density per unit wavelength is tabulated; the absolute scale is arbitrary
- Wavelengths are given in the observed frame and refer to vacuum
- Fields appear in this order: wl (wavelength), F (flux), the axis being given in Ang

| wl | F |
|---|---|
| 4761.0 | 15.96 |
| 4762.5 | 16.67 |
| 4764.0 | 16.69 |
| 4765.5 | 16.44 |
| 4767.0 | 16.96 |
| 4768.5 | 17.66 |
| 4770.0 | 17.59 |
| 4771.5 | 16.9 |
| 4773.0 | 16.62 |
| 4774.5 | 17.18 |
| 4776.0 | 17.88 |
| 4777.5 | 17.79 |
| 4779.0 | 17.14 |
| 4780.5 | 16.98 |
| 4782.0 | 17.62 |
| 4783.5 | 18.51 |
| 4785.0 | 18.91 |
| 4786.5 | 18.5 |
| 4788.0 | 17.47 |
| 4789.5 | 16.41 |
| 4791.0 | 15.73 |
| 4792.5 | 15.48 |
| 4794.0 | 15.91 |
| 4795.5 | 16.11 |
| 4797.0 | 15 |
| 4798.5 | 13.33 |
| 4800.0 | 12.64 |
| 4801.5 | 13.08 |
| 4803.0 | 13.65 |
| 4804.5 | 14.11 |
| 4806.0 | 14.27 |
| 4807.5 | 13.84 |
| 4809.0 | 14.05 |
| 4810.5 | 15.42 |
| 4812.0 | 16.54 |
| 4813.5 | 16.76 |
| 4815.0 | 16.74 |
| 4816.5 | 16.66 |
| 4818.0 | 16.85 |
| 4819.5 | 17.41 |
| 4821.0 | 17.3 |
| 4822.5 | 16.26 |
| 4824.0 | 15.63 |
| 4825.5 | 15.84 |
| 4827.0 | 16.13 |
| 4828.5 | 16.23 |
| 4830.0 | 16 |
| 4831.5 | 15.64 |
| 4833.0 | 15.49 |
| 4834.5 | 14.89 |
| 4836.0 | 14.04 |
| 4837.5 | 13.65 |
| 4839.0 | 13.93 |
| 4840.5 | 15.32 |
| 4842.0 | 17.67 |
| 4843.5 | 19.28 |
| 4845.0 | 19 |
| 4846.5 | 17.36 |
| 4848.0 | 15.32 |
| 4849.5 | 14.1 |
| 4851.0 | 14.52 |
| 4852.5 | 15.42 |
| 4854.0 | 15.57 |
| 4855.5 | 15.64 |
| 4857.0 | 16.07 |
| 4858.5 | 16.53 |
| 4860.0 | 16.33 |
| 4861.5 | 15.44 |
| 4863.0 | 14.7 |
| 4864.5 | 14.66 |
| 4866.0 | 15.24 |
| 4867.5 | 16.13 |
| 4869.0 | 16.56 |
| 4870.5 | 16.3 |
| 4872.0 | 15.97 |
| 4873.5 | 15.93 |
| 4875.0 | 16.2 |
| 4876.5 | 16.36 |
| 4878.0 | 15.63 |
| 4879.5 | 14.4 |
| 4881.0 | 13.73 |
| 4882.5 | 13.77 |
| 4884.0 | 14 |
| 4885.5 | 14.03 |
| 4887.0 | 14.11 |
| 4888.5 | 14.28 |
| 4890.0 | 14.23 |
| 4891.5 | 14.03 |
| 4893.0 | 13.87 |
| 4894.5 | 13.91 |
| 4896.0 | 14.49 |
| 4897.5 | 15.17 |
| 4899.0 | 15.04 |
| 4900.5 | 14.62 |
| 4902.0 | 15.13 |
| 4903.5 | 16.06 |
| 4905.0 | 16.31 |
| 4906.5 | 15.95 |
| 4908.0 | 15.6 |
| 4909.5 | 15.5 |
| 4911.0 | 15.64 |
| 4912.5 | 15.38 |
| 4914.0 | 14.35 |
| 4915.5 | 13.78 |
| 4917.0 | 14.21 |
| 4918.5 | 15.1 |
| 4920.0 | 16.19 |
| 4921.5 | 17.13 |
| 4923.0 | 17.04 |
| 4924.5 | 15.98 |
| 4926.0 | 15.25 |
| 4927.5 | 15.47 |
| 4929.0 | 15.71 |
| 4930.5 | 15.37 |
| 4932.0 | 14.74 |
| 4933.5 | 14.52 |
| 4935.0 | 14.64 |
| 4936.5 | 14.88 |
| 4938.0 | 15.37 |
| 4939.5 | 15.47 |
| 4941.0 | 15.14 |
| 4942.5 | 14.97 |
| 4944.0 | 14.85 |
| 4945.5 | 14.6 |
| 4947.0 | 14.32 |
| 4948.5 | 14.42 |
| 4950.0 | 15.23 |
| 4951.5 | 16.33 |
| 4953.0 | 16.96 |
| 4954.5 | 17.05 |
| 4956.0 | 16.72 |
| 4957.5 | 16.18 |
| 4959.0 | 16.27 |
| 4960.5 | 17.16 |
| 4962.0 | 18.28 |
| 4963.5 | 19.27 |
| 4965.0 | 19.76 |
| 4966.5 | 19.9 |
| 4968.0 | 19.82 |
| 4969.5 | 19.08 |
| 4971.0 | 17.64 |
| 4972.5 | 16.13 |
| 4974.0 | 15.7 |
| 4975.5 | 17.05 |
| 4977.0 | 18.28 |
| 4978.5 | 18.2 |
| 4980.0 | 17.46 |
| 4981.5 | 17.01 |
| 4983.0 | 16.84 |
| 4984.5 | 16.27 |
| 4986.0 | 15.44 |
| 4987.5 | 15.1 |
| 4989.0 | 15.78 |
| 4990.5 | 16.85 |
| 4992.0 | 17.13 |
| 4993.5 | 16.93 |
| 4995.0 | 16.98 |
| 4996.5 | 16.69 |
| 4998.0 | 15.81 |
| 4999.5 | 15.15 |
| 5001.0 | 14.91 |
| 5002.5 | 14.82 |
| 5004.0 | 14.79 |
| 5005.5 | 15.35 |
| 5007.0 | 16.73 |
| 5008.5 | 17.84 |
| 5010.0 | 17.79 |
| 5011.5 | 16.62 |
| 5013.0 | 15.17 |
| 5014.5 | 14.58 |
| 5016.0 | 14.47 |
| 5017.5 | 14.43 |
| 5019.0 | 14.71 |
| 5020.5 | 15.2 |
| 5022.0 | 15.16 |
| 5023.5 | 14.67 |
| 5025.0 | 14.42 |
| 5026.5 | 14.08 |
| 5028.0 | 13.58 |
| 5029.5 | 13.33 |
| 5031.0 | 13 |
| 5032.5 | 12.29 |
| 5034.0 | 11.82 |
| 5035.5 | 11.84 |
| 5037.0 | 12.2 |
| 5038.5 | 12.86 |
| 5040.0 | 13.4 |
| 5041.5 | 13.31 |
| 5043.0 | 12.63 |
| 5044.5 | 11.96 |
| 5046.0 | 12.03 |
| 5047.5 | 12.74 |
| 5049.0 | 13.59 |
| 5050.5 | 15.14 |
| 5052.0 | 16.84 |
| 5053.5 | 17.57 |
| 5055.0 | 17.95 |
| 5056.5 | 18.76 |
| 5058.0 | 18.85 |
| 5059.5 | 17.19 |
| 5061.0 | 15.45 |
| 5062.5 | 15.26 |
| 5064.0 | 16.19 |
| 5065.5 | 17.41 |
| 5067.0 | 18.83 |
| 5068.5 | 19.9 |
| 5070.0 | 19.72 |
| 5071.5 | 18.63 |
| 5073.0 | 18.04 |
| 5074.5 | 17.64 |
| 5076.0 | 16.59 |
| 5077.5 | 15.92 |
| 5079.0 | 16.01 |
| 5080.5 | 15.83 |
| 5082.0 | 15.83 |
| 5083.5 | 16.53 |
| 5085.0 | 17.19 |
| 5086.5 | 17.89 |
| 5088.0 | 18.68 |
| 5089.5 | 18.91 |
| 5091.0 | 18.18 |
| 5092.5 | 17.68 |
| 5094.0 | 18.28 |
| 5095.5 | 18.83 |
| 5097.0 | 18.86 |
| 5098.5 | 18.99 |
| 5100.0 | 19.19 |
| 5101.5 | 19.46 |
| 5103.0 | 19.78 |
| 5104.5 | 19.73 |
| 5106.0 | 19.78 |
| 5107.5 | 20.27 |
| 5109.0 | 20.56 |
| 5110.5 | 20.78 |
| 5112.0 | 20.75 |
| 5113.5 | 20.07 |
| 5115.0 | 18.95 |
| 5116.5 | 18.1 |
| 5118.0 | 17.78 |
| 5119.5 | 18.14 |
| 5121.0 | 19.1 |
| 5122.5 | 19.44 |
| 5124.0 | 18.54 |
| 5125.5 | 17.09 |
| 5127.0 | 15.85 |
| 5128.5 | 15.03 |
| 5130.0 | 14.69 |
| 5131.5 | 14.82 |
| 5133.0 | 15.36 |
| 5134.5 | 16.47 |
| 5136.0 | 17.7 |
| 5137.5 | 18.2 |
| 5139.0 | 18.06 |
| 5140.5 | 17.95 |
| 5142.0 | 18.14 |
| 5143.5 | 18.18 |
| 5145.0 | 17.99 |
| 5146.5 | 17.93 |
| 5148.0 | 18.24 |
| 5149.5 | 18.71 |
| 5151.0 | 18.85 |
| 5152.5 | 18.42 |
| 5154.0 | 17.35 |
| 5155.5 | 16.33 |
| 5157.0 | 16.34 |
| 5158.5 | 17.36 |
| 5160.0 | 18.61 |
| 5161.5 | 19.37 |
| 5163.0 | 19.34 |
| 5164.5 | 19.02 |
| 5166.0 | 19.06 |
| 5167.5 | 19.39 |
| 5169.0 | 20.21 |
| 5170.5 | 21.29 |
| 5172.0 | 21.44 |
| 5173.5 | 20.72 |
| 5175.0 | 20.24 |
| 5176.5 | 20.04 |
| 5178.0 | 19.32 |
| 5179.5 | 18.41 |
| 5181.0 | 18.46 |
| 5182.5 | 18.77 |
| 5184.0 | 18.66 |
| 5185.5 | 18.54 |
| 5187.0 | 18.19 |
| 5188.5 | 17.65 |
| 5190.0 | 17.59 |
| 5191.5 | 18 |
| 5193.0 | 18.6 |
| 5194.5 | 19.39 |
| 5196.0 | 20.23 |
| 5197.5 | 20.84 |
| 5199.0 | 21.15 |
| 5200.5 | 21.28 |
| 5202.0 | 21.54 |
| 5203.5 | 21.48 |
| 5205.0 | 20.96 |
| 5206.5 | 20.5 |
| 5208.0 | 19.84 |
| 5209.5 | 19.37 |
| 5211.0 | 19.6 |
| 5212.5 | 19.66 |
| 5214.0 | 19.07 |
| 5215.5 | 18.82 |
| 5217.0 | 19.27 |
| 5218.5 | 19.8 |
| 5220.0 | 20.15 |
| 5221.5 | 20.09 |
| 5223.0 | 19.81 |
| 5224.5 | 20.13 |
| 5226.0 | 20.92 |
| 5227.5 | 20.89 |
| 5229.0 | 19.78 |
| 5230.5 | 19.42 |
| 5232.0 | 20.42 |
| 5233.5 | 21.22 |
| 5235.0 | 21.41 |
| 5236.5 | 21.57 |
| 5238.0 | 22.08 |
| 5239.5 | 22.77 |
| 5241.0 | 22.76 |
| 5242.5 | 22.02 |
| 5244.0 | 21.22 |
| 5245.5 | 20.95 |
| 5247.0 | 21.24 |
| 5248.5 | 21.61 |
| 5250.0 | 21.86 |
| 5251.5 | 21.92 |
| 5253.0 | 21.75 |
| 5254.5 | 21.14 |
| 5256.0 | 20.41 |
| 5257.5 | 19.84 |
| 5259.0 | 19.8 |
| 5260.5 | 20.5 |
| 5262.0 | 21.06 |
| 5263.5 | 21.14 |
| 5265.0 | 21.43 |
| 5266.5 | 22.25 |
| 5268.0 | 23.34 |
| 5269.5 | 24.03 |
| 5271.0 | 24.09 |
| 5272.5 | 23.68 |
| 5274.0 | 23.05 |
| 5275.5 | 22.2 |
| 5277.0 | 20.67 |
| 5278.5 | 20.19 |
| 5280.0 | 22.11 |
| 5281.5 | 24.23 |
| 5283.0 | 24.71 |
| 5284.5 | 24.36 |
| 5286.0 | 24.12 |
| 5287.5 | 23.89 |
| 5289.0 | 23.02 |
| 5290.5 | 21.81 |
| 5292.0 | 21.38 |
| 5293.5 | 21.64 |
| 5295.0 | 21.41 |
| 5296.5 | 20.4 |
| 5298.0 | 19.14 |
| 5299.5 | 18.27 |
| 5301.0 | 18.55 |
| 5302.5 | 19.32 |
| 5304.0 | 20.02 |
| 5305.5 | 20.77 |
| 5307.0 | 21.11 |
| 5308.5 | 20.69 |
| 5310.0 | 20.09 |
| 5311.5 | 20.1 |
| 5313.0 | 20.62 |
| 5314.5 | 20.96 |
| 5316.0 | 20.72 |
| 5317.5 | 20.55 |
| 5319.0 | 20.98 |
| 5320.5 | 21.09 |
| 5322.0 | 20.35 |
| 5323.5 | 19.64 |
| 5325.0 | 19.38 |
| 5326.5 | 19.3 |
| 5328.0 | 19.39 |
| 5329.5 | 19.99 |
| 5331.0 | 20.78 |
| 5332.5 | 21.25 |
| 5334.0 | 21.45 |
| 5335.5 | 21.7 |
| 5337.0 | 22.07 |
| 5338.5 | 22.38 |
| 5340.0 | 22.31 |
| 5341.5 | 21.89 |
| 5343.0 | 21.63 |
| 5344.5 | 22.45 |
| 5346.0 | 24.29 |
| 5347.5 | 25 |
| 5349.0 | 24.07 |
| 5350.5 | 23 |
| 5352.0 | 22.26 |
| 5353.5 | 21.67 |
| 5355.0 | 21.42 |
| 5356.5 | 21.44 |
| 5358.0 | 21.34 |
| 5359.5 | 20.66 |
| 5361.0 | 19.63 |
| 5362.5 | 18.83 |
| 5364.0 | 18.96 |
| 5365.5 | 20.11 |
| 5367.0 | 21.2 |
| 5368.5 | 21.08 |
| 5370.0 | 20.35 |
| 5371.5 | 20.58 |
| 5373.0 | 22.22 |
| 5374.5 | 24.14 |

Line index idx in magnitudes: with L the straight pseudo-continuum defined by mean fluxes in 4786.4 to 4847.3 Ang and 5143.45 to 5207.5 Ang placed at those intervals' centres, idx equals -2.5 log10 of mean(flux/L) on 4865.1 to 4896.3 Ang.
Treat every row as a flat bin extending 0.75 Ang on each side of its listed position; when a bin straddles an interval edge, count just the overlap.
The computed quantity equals 0.10 mag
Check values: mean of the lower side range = 15.7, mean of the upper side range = 19.2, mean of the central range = 14.9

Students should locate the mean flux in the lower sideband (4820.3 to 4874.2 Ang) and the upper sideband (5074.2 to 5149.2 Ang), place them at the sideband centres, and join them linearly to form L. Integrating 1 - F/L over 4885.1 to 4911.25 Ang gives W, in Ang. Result 2.2 Ang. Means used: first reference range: 15.8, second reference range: 18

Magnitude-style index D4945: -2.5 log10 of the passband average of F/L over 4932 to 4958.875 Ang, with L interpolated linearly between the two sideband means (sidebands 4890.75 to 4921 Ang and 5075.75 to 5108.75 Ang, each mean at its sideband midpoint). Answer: 0.02 mag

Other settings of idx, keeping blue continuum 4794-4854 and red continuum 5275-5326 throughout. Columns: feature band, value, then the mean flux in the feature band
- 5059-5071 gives 0.051 mag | 17.5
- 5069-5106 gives 0.033 mag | 18.1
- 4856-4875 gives 0.012 mag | 15.8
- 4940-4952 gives 0.136 mag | 15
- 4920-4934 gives 0.067 mag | 15.7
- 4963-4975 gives -0.069 mag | 18.4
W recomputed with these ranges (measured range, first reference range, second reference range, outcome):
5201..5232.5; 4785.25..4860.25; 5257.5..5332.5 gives 0.40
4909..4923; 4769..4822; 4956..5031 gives 0.79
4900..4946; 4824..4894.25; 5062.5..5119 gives 2.56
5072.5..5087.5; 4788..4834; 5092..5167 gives 0.92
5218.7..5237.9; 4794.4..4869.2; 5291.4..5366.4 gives -0.65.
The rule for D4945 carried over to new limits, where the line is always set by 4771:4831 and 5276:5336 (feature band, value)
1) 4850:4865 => 0.080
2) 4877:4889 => 0.183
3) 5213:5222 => 0.034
